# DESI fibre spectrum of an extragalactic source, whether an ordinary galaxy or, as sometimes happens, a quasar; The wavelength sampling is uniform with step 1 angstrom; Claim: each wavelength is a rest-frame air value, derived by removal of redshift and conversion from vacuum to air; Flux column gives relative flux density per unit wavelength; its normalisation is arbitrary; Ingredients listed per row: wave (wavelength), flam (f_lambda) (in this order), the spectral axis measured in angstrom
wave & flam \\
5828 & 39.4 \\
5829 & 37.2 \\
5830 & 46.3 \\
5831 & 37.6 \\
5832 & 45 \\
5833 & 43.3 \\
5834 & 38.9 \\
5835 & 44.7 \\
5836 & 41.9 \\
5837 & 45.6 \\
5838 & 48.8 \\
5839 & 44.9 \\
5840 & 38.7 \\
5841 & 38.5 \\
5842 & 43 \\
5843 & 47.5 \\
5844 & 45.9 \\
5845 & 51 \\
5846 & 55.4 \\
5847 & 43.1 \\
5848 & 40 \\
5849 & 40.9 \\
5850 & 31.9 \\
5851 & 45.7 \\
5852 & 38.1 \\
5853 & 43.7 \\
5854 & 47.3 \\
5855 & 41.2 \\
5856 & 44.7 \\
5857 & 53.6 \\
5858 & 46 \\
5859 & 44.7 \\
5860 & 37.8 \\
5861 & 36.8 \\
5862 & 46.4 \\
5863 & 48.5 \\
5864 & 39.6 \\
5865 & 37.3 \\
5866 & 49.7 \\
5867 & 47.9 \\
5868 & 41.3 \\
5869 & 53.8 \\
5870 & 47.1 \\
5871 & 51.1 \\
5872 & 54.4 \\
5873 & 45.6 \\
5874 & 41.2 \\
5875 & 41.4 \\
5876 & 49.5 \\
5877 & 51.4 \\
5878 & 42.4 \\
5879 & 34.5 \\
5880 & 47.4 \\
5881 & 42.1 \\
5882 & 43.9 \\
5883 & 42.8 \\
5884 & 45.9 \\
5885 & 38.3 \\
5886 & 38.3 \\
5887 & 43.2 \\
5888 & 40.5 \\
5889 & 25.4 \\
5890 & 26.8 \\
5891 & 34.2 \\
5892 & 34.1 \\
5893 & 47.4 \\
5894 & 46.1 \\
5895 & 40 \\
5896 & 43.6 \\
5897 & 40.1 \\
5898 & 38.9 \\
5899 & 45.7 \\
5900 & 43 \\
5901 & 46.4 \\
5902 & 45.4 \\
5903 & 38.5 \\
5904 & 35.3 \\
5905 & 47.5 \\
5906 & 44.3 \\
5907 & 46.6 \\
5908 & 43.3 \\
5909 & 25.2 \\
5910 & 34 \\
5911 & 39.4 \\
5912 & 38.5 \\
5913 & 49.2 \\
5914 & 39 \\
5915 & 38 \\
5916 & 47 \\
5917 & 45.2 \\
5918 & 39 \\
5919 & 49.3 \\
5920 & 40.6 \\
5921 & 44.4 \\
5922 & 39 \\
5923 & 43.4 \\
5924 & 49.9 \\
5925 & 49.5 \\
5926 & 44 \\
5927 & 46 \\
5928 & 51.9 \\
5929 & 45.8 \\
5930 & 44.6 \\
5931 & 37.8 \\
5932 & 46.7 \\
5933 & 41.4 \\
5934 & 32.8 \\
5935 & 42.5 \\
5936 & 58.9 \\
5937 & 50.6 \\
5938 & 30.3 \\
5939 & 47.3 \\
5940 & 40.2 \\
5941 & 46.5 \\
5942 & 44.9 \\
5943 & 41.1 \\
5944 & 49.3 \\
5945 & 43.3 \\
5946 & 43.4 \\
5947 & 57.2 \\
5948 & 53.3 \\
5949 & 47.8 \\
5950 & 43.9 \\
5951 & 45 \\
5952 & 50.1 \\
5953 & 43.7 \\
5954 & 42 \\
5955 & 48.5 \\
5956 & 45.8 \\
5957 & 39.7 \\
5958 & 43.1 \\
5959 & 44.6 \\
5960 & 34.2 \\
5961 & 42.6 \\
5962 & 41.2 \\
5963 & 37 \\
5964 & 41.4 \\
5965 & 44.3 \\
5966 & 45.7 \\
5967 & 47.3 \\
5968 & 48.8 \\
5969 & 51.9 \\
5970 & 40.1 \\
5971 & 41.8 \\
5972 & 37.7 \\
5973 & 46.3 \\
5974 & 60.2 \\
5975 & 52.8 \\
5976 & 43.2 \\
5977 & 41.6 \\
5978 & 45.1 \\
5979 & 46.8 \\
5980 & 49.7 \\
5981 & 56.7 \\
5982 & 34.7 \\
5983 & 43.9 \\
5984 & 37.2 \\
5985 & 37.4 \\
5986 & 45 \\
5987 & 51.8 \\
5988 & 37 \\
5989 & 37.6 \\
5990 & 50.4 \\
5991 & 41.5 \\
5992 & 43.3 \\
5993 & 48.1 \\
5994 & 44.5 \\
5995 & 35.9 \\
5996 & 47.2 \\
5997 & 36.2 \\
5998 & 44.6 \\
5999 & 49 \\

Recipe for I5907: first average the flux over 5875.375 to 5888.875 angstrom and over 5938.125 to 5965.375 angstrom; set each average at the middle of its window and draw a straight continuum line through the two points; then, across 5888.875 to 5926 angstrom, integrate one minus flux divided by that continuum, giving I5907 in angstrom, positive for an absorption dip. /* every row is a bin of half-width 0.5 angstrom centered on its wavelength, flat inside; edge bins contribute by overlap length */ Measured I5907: 1.6 angstrom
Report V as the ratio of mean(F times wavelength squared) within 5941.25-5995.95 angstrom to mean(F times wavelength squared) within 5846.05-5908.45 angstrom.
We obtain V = 1.07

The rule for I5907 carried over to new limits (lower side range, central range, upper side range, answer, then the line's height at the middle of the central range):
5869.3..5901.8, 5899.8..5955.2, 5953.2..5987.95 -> -0.76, 43.3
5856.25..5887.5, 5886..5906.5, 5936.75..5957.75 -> 2.10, 44.9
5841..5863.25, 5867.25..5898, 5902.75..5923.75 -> 0.23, 42.7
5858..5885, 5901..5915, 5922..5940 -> 1.27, 44.6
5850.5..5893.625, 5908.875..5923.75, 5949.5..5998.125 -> 0.76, 43.5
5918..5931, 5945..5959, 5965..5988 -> -0.28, 45.3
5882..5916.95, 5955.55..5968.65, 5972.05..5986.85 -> 0.50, 44.5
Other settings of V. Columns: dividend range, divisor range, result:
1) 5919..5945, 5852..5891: 1.05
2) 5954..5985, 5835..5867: 1.05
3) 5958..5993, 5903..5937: 1.04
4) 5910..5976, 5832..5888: 1.04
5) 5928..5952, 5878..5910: 1.14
